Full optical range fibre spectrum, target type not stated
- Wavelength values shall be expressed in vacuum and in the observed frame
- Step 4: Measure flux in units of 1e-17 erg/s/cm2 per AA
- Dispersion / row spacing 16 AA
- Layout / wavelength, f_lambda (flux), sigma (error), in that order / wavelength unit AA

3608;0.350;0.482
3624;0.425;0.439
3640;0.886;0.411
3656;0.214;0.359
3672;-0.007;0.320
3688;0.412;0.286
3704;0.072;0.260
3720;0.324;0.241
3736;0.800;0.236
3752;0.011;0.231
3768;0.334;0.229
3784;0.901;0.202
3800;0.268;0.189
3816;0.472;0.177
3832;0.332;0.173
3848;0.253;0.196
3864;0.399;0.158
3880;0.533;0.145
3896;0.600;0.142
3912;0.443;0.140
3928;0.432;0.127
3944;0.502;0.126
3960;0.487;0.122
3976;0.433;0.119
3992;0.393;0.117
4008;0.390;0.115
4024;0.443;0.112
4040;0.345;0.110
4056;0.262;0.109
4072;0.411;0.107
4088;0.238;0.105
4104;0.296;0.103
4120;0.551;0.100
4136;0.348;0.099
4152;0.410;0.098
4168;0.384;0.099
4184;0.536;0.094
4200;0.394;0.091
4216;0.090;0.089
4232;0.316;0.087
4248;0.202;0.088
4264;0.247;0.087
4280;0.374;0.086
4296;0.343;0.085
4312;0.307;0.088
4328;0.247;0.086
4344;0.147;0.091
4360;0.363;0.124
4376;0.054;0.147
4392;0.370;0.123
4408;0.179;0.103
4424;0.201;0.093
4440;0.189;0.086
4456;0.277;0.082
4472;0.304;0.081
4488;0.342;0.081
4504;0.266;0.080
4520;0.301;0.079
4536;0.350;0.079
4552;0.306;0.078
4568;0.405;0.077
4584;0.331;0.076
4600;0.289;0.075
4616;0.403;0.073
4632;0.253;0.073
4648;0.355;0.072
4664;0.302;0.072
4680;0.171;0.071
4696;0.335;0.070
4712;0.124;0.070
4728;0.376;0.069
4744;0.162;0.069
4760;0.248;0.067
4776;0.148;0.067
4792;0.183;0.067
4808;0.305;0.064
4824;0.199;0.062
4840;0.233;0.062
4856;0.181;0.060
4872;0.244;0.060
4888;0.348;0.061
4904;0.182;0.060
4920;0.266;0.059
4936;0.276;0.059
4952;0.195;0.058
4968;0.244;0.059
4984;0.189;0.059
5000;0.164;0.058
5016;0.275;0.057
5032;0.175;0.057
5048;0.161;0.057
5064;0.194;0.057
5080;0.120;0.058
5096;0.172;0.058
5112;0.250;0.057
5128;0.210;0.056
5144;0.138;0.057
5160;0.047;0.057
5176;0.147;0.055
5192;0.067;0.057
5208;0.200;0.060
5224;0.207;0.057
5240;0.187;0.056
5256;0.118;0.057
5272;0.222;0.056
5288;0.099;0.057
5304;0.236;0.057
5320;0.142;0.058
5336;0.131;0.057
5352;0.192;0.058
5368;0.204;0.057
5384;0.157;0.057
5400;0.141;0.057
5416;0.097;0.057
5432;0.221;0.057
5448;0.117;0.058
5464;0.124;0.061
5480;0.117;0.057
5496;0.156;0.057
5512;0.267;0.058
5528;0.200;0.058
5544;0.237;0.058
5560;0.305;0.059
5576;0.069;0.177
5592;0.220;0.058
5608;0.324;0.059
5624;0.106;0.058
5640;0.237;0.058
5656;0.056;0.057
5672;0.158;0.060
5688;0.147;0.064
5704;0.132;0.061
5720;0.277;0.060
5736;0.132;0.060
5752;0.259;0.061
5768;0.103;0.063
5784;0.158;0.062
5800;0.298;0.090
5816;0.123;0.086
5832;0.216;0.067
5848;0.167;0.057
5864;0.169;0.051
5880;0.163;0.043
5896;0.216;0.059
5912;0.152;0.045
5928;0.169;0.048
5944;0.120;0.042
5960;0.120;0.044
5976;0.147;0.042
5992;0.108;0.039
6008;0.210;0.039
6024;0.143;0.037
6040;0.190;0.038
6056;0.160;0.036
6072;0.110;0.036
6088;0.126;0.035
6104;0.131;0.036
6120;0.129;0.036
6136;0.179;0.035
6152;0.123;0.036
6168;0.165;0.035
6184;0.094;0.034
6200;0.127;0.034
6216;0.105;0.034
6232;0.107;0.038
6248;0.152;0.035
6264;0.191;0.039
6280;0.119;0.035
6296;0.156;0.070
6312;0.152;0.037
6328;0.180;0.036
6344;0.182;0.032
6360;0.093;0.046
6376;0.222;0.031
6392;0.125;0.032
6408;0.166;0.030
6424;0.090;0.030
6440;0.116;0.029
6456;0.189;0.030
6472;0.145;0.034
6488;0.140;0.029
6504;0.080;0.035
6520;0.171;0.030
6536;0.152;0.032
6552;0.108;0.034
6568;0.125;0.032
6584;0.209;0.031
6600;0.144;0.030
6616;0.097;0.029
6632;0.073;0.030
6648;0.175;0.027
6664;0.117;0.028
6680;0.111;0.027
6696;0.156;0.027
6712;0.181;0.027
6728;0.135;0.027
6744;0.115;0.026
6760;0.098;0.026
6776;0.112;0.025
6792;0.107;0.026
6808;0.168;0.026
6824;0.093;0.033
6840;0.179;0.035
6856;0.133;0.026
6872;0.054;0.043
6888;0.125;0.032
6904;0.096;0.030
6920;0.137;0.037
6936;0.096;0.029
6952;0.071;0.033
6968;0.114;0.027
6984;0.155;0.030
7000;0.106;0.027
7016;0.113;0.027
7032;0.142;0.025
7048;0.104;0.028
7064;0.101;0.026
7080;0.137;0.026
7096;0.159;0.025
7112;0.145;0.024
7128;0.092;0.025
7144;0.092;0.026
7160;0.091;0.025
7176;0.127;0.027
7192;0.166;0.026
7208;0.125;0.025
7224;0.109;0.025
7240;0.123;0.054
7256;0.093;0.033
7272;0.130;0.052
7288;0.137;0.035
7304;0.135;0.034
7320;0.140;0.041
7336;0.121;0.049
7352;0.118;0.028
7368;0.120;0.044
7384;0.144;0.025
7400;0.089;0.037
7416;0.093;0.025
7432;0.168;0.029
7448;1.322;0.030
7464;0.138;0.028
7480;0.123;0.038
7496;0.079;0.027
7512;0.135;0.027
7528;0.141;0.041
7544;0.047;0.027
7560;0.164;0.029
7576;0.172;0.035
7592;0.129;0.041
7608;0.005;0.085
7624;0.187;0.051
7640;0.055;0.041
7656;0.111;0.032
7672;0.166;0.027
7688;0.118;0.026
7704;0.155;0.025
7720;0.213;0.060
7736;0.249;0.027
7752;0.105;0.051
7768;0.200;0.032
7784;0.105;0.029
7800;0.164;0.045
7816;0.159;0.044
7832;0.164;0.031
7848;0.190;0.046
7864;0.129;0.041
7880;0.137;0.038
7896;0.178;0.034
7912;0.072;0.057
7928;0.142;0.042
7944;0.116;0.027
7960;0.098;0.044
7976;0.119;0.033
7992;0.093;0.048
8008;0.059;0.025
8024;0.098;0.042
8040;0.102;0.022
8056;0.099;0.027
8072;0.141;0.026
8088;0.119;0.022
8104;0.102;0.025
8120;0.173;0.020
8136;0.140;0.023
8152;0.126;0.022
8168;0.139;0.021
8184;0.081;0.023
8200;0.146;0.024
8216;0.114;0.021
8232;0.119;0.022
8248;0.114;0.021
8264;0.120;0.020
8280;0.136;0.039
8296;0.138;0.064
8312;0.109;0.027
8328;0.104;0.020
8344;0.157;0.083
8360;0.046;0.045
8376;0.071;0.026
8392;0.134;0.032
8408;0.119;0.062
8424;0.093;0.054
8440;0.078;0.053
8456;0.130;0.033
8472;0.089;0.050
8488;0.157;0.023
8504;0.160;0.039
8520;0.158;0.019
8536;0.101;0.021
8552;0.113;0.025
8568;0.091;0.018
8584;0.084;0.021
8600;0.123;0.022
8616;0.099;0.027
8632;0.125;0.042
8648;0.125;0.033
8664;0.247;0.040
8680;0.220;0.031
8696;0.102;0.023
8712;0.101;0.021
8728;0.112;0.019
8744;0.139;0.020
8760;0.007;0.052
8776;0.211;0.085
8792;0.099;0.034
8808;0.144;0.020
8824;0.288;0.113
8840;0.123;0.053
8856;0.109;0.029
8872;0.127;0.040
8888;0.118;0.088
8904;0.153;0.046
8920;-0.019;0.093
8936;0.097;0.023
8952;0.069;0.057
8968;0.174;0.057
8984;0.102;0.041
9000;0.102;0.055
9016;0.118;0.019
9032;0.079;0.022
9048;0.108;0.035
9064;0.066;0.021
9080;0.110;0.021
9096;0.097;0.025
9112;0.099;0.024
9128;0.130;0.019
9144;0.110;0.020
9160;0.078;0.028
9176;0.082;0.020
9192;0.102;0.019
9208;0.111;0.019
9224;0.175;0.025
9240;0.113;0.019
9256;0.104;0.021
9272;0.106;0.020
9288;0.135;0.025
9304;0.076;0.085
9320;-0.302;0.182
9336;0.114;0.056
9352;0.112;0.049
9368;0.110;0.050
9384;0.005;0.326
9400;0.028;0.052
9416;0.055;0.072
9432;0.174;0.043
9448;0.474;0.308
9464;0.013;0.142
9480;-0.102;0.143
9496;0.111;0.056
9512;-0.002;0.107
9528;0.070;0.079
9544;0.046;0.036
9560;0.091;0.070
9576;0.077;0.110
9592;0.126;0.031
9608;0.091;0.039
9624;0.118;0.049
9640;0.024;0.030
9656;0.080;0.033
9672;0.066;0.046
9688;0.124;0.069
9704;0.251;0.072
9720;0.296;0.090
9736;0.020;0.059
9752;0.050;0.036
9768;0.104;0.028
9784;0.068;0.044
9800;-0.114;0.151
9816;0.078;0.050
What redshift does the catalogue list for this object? 1.00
